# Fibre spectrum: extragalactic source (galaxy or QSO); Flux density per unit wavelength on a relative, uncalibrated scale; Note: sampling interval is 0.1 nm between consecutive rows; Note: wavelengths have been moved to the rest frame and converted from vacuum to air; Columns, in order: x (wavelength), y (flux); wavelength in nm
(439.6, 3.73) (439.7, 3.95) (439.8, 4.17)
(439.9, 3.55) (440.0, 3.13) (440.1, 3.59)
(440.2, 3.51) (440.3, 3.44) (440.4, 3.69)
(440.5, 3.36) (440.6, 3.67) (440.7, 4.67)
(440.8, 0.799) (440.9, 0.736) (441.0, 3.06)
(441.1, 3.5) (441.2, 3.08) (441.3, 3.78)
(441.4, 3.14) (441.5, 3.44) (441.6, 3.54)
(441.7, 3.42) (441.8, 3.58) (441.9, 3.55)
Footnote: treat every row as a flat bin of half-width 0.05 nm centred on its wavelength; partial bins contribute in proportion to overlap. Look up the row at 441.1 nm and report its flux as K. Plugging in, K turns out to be 3.5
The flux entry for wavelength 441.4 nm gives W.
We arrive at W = 3.14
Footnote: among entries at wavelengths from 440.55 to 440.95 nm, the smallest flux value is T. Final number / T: 0.736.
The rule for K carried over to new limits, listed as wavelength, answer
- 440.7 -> 4.67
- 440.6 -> 3.67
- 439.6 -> 3.73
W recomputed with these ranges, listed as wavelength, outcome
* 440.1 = 3.59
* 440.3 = 3.44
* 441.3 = 3.78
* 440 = 3.13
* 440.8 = 0.799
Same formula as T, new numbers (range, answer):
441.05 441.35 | 3.08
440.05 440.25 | 3.51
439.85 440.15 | 3.13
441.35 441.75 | 3.14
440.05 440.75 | 3.36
